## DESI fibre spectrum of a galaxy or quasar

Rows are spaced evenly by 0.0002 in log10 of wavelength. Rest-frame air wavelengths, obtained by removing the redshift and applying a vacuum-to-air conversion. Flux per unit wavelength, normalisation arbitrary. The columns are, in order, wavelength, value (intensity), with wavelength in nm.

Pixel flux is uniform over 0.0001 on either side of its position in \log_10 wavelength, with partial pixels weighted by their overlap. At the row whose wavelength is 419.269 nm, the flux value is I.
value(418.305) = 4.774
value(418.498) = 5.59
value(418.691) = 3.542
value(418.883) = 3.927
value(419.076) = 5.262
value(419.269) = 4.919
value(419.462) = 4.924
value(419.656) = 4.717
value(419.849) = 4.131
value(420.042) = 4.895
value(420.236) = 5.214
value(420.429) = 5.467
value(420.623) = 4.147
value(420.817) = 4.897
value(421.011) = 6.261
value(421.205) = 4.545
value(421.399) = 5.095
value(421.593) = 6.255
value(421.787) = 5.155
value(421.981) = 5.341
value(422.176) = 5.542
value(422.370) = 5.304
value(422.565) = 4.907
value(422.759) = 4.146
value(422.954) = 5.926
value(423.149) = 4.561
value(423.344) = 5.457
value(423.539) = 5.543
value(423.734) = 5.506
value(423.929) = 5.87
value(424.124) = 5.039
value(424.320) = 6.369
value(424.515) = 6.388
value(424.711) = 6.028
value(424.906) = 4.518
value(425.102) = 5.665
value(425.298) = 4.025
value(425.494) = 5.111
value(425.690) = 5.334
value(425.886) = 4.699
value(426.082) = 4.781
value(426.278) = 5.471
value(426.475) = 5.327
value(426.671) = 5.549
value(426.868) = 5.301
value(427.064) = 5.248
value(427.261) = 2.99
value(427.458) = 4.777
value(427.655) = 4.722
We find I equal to 4.919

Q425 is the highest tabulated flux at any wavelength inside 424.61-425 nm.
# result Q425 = 6.028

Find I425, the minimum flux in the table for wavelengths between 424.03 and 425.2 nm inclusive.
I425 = 4.518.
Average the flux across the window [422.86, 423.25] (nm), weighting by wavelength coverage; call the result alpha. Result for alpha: 5.24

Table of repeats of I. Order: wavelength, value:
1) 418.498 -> 5.59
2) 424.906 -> 4.518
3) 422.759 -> 4.146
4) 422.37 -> 5.304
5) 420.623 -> 4.147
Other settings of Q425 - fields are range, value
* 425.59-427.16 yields 5.549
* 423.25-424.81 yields 6.388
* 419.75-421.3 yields 6.261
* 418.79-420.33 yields 5.262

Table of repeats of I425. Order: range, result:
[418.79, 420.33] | 3.927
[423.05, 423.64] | 4.561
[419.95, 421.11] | 4.147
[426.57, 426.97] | 5.301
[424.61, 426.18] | 4.025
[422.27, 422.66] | 4.907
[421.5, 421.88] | 5.155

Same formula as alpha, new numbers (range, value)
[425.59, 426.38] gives 5.07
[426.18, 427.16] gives 5.38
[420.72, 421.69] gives 5.41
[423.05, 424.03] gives 5.39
